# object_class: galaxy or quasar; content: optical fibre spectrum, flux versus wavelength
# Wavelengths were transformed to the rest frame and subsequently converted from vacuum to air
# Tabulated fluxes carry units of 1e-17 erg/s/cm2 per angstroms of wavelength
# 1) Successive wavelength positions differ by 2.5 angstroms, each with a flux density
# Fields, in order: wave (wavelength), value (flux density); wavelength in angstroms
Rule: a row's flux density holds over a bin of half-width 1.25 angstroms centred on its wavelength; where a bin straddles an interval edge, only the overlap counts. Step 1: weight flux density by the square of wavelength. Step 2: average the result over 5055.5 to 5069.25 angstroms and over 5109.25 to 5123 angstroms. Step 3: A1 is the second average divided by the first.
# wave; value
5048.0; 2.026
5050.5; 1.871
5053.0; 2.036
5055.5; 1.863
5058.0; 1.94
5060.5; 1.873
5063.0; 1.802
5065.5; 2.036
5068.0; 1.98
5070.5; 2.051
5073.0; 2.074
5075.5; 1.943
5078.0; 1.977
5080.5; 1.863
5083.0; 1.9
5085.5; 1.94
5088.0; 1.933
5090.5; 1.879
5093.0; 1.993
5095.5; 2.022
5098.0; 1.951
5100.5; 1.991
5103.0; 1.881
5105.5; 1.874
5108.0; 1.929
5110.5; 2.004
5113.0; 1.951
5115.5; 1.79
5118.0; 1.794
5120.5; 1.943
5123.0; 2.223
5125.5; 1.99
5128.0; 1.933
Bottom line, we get 1.02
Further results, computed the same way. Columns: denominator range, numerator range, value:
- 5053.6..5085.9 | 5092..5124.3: 1.02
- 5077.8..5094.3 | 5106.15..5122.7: 1.01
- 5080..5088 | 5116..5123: 1.02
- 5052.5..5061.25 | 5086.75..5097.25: 1.03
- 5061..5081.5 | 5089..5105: 1.00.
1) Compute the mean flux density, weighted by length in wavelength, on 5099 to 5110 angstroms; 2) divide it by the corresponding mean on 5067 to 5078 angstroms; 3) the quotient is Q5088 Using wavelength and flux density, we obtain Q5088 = 0.96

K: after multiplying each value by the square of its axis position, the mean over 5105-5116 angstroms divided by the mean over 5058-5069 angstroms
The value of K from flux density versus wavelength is 1.0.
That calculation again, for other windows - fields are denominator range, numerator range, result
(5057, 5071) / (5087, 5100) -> 1.02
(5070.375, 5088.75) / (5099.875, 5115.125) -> 1.00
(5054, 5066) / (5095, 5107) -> 1.04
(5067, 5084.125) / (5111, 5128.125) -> 1.01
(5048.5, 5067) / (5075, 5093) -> 1.01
